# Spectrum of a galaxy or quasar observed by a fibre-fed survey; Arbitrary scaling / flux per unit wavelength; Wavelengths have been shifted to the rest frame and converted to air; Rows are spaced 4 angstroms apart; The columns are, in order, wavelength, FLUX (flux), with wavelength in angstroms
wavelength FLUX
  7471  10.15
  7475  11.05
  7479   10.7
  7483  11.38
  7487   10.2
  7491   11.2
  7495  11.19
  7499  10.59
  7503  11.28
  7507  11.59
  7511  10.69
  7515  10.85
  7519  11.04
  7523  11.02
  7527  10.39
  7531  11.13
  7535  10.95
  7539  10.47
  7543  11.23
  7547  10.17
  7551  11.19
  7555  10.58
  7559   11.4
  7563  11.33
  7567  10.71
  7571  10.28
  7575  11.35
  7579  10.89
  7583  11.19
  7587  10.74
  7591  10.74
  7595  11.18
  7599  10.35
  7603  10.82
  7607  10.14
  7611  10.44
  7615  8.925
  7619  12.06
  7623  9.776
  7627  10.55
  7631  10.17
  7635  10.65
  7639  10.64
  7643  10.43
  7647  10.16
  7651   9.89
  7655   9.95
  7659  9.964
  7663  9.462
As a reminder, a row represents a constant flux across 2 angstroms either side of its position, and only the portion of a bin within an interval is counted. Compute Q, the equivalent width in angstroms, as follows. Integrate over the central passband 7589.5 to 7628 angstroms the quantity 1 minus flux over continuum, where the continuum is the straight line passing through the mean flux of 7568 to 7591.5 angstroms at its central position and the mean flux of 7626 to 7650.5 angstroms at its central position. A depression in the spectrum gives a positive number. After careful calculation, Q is 0.5 angstroms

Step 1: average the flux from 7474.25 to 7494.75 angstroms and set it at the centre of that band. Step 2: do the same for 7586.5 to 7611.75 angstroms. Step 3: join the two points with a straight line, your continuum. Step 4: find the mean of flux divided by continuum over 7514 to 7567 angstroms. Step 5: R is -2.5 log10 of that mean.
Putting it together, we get -0.01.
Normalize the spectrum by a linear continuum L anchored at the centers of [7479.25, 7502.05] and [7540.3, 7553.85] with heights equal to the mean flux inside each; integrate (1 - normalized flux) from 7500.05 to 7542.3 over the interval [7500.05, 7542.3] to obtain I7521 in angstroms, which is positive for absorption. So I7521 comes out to -0.3 angstroms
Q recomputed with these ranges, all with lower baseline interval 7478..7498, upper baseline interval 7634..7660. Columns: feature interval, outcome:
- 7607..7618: 0.4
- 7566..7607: -1.2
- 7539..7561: -0.4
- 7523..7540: -0.1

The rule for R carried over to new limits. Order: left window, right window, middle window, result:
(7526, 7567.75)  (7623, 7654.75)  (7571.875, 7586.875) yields -0.04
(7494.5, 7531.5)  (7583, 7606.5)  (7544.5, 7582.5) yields -0.01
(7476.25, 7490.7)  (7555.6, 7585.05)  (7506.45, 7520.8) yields -0.01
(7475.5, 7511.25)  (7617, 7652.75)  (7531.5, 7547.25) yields 0.00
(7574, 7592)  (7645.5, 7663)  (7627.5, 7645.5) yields -0.03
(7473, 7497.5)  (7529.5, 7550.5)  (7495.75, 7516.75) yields -0.01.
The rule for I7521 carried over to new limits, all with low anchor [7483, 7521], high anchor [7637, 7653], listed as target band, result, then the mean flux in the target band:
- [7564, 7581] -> -0.3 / 10.8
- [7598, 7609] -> 0.0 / 10.4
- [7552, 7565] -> -0.5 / 11.1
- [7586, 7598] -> -0.4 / 10.9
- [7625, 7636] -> -0.1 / 10.4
